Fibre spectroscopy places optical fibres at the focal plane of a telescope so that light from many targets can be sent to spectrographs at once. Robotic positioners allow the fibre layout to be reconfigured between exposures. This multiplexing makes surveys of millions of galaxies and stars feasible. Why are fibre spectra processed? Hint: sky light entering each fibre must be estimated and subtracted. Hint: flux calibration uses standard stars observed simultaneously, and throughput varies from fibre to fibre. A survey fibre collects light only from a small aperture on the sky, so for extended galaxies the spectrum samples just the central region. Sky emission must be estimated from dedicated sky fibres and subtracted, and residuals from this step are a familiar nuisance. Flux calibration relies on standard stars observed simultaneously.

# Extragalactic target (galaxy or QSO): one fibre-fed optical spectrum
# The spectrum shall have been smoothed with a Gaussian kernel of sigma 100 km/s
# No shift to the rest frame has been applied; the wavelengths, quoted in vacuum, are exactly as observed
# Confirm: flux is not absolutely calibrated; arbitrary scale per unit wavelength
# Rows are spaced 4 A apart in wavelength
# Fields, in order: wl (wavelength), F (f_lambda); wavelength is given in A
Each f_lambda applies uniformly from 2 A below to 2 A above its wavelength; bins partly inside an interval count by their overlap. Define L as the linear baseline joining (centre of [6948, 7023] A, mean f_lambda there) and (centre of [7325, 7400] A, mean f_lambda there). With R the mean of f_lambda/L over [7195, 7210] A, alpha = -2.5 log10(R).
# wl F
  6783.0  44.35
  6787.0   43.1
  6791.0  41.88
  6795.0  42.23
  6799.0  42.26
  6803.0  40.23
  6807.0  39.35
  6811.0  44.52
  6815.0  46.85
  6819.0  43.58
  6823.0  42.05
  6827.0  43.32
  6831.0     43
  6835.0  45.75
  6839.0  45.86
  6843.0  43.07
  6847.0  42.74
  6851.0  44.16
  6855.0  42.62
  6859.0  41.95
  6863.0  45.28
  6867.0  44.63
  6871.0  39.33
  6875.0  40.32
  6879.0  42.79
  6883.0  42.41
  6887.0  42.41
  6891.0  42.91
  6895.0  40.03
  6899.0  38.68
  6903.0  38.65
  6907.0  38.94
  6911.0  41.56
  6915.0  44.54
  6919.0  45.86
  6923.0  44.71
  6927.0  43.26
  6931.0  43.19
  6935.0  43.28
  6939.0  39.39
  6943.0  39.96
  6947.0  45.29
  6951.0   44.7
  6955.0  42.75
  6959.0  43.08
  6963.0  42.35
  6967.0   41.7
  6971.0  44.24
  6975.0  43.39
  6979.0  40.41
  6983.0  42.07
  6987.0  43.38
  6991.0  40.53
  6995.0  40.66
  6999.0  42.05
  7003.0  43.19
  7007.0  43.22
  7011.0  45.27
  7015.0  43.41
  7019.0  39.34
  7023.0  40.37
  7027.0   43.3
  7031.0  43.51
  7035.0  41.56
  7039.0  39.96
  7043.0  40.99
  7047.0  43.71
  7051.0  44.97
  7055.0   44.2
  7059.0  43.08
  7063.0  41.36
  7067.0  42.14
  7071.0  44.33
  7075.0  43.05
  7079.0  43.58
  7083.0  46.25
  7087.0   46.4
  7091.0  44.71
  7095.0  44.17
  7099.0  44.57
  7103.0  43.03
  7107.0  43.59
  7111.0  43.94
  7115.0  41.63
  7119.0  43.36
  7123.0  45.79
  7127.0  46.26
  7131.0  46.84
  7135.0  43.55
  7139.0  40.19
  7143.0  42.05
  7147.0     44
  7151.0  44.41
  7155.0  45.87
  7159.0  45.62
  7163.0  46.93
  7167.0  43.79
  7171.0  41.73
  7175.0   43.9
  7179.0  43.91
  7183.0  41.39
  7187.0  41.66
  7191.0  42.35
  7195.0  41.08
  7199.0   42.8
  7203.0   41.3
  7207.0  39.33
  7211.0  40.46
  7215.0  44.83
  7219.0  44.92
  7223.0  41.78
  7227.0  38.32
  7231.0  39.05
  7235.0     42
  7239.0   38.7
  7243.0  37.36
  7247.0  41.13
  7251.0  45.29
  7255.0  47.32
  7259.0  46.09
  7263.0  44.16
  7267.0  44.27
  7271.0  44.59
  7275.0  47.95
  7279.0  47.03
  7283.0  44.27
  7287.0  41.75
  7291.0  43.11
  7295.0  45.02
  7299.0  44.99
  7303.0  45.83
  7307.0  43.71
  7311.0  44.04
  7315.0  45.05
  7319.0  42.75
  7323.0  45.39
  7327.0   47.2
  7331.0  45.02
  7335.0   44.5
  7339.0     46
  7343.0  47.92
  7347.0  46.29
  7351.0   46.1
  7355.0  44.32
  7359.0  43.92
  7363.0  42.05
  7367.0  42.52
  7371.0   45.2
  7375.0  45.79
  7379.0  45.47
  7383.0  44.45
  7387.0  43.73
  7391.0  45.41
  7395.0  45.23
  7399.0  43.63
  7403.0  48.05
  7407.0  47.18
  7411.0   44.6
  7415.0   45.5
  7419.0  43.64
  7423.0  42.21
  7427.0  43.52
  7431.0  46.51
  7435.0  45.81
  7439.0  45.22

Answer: 0.07 mag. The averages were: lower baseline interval 42.5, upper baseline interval 45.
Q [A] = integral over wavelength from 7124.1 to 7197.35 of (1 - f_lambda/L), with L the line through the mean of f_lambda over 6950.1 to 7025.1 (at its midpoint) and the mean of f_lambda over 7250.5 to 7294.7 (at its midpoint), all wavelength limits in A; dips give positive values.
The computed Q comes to 0.6 A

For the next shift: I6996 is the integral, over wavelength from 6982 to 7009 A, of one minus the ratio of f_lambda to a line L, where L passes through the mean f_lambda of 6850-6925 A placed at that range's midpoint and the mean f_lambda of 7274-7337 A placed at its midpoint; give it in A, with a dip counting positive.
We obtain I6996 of 0.44 A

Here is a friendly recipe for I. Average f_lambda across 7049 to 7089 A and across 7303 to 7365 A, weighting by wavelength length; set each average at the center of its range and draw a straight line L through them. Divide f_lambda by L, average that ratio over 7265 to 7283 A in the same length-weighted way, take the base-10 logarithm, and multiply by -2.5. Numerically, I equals -0.02 mag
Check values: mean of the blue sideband 43.9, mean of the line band 45.8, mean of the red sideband 45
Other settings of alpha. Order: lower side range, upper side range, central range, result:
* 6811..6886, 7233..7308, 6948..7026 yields 0.027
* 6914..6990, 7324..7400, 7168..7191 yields 0.039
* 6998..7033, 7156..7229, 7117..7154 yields -0.037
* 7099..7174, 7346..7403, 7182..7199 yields 0.061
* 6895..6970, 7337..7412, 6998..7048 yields 0.015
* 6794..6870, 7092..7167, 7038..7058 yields 0.026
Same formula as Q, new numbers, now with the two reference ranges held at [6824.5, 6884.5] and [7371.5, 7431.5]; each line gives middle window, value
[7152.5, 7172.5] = -0.3 A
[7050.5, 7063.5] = 0.1 A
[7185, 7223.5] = 2.0 A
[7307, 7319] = 0.2 A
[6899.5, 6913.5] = 1.1 A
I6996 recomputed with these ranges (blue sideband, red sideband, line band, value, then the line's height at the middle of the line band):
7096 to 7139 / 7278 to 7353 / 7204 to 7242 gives 3.1 A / 44.6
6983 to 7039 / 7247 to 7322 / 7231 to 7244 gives 1.4 A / 44.3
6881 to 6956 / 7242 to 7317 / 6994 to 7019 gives 0.0 A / 42.8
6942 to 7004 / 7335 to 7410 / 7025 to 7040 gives 0.2 A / 42.9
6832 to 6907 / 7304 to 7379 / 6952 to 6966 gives 0.0 A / 42.8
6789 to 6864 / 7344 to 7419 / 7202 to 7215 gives 1.0 A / 44.4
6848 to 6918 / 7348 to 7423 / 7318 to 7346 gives -0.8 A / 44.5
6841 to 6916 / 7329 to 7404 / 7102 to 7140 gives -0.4 A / 43.4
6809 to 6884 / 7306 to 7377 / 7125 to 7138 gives -0.3 A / 44.3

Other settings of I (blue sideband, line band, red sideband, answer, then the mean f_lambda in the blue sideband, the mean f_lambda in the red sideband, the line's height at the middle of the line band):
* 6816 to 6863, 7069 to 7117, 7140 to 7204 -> -0.02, 43.6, 43.3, 43.4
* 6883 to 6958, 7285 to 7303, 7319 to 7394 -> 0.02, 42.2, 45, 44.6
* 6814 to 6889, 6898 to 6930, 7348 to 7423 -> 0.03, 43.2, 44.8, 43.4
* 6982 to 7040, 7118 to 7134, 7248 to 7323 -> -0.06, 42.2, 44.8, 43.3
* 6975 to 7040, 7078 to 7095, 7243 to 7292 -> -0.06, 42.1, 44.5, 42.8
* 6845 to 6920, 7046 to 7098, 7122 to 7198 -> -0.02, 42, 43.7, 43.2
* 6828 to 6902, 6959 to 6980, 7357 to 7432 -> 0.01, 42.6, 44.6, 43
